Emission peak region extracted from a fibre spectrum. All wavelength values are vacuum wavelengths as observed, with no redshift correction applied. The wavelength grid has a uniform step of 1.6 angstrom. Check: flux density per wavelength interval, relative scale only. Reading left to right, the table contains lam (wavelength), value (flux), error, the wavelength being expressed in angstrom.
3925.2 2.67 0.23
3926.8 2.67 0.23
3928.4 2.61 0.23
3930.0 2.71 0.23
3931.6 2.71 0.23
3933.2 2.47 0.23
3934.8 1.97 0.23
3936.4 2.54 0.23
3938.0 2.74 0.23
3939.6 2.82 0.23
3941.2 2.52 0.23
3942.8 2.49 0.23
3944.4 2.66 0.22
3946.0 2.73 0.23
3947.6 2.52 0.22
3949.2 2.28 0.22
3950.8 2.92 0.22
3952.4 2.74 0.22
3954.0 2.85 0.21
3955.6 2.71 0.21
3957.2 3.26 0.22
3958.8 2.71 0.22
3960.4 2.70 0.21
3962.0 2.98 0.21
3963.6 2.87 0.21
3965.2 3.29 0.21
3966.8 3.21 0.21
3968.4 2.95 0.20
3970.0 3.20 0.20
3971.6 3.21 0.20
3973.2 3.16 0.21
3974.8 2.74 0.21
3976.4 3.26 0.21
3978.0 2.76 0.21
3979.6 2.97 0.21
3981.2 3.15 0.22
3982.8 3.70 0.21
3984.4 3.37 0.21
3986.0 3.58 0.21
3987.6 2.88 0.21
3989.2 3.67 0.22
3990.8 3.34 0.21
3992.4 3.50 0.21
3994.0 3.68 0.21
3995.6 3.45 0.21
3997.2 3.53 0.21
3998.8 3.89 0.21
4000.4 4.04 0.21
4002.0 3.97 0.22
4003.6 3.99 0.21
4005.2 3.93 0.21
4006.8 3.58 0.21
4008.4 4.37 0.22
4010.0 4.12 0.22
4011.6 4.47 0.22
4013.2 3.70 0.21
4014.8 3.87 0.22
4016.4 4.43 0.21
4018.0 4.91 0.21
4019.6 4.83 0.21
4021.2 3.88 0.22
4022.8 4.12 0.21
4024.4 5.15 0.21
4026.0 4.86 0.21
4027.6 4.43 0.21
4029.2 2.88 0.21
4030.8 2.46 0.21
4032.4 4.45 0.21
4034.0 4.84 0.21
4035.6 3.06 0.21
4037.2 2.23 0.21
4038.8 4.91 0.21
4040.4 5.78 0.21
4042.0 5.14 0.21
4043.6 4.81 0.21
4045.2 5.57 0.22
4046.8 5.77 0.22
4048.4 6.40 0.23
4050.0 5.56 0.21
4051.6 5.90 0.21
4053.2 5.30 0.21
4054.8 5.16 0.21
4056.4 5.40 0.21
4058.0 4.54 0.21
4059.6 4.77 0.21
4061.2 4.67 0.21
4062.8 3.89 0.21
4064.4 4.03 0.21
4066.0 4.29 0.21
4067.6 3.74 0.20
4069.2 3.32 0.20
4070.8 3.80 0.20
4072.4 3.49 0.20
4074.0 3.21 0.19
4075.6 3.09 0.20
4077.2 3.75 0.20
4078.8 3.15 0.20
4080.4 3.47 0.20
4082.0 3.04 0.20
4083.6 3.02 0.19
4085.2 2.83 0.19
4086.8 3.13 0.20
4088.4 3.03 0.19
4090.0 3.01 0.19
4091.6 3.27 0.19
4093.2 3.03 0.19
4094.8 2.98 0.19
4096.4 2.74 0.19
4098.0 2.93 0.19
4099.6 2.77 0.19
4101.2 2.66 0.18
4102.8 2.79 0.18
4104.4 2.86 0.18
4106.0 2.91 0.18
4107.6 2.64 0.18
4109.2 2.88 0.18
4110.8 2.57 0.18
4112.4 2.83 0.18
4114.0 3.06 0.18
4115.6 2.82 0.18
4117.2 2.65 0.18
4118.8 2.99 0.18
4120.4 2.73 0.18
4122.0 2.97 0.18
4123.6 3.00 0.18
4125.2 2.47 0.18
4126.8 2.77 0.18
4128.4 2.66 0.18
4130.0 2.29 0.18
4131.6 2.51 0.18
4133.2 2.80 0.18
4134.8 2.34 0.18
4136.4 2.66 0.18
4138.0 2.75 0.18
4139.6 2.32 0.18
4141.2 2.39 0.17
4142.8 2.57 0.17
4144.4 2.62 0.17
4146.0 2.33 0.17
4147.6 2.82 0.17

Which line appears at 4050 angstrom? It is C IV 1549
